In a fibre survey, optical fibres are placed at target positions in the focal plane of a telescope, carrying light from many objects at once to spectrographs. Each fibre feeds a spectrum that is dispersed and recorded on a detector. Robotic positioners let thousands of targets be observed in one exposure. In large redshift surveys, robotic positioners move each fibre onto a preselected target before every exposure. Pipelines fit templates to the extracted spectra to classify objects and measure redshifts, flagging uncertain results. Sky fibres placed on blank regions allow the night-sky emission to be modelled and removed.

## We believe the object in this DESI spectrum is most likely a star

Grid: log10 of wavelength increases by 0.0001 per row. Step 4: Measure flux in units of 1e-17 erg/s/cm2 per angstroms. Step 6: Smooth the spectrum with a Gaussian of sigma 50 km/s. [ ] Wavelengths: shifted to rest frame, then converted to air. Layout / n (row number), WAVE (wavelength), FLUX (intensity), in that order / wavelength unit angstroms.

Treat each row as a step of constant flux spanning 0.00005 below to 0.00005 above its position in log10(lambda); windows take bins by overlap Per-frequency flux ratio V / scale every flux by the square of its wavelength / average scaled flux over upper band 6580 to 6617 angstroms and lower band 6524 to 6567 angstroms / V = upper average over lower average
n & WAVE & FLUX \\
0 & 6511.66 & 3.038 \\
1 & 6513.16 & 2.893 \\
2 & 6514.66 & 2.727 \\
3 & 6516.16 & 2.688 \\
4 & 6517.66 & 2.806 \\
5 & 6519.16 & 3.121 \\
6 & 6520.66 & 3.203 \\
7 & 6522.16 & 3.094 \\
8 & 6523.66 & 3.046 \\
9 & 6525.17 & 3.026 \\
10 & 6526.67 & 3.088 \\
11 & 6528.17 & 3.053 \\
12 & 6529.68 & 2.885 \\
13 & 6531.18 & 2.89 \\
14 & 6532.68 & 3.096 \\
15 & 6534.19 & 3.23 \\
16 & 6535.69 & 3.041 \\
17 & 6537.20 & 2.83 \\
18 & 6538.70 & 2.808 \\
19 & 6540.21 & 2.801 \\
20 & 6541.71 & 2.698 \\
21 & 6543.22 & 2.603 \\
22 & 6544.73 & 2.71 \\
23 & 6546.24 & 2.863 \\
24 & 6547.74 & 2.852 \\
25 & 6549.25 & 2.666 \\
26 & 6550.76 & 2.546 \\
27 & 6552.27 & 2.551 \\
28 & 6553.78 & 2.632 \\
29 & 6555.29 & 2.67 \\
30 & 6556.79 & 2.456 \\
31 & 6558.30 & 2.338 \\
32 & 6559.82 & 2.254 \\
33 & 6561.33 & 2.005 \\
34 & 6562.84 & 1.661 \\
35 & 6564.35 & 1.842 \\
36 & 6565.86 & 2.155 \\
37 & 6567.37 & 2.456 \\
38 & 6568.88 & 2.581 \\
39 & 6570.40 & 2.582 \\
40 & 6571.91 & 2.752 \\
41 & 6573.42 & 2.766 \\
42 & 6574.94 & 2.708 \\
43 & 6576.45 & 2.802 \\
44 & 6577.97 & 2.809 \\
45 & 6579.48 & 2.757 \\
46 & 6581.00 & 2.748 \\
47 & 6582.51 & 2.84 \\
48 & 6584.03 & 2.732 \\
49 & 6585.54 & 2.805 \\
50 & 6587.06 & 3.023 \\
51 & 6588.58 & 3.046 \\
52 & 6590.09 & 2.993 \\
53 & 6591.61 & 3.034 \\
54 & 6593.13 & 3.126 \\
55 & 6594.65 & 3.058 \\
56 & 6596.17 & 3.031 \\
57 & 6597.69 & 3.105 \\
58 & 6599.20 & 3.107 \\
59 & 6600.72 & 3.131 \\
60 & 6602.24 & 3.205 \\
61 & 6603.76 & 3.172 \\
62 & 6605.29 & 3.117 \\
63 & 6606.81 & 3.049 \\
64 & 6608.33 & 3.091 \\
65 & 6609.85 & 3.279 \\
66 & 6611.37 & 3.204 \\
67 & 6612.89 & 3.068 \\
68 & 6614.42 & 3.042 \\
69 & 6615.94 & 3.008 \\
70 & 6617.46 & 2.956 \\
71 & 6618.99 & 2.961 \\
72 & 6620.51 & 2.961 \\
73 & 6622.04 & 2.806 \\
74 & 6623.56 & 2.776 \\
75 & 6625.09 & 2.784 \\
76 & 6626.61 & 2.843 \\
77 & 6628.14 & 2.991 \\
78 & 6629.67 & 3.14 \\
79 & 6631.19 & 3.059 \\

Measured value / 1.2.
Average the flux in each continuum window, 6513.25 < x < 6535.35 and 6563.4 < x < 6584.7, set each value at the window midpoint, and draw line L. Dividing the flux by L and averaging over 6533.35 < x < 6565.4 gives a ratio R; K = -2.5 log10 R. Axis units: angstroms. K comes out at 0.09 mag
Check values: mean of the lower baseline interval 3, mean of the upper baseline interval 2.6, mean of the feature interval 2.57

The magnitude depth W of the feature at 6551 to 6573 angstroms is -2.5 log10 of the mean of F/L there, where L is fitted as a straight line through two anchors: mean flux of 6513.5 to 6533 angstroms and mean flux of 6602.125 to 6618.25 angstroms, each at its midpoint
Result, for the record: 0.27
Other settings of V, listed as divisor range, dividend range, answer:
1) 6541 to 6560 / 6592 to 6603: 1.21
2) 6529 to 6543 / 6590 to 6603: 1.08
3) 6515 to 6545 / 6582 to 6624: 1.05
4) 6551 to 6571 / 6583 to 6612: 1.33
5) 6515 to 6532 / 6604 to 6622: 1.05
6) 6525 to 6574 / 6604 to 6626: 1.16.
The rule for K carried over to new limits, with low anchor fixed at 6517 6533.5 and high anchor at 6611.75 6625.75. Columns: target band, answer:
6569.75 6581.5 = 0.09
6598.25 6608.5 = -0.06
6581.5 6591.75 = 0.02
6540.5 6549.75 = 0.10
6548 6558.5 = 0.17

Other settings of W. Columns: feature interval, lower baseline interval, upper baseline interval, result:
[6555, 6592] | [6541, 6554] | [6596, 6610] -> 0.122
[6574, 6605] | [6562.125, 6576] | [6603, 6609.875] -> -0.063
